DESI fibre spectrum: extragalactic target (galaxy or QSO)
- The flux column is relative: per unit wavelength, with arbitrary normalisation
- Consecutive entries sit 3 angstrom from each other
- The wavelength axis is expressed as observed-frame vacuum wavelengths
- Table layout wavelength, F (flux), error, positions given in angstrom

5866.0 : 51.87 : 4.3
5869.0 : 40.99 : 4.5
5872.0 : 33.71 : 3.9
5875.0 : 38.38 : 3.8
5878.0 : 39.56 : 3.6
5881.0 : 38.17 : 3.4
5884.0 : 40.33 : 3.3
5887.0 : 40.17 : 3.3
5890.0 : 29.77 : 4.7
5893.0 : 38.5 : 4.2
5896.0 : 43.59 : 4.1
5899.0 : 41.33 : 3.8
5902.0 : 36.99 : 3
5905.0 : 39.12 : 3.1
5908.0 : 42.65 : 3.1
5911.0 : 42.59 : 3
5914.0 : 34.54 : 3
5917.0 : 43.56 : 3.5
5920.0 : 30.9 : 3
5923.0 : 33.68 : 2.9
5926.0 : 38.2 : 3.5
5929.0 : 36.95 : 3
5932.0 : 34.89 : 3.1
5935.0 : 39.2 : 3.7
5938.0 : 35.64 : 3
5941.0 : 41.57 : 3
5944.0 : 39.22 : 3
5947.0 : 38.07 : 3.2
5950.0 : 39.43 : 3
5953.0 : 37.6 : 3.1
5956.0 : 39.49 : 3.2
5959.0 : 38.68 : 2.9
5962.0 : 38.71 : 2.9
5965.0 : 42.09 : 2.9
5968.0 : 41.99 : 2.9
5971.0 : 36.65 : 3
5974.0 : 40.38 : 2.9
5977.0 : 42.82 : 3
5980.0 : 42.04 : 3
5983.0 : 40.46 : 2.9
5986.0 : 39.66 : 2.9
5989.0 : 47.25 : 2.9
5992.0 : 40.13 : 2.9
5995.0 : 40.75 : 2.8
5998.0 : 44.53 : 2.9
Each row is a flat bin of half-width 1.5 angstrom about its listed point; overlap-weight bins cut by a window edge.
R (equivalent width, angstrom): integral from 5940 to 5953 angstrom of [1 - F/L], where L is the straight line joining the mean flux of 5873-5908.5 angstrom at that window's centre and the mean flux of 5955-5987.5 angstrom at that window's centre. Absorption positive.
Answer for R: 0.2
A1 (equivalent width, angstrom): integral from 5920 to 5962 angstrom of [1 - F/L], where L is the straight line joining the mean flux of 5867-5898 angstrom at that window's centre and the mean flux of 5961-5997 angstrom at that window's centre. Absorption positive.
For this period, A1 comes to 2.60 angstrom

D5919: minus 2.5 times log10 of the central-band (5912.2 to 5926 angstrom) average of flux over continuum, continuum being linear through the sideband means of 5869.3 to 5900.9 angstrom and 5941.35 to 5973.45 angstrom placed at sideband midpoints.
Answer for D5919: 0.08 mag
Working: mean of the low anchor 38.4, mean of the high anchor 39.3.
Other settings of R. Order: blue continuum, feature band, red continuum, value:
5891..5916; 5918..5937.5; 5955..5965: 1.9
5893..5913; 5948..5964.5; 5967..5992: 0.9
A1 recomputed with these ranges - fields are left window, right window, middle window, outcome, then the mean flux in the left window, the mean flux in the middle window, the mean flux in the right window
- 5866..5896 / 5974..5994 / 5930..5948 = 1.09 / 38.7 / 38.1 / 41.9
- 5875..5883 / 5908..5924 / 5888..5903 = 0.07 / 38.9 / 38.1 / 37.7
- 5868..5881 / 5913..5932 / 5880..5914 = -1.83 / 38.1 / 39.2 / 36.2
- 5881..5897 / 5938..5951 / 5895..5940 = 0.55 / 38.3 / 38.2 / 39.1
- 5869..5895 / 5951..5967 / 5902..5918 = -0.74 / 37.7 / 40.1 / 39.4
